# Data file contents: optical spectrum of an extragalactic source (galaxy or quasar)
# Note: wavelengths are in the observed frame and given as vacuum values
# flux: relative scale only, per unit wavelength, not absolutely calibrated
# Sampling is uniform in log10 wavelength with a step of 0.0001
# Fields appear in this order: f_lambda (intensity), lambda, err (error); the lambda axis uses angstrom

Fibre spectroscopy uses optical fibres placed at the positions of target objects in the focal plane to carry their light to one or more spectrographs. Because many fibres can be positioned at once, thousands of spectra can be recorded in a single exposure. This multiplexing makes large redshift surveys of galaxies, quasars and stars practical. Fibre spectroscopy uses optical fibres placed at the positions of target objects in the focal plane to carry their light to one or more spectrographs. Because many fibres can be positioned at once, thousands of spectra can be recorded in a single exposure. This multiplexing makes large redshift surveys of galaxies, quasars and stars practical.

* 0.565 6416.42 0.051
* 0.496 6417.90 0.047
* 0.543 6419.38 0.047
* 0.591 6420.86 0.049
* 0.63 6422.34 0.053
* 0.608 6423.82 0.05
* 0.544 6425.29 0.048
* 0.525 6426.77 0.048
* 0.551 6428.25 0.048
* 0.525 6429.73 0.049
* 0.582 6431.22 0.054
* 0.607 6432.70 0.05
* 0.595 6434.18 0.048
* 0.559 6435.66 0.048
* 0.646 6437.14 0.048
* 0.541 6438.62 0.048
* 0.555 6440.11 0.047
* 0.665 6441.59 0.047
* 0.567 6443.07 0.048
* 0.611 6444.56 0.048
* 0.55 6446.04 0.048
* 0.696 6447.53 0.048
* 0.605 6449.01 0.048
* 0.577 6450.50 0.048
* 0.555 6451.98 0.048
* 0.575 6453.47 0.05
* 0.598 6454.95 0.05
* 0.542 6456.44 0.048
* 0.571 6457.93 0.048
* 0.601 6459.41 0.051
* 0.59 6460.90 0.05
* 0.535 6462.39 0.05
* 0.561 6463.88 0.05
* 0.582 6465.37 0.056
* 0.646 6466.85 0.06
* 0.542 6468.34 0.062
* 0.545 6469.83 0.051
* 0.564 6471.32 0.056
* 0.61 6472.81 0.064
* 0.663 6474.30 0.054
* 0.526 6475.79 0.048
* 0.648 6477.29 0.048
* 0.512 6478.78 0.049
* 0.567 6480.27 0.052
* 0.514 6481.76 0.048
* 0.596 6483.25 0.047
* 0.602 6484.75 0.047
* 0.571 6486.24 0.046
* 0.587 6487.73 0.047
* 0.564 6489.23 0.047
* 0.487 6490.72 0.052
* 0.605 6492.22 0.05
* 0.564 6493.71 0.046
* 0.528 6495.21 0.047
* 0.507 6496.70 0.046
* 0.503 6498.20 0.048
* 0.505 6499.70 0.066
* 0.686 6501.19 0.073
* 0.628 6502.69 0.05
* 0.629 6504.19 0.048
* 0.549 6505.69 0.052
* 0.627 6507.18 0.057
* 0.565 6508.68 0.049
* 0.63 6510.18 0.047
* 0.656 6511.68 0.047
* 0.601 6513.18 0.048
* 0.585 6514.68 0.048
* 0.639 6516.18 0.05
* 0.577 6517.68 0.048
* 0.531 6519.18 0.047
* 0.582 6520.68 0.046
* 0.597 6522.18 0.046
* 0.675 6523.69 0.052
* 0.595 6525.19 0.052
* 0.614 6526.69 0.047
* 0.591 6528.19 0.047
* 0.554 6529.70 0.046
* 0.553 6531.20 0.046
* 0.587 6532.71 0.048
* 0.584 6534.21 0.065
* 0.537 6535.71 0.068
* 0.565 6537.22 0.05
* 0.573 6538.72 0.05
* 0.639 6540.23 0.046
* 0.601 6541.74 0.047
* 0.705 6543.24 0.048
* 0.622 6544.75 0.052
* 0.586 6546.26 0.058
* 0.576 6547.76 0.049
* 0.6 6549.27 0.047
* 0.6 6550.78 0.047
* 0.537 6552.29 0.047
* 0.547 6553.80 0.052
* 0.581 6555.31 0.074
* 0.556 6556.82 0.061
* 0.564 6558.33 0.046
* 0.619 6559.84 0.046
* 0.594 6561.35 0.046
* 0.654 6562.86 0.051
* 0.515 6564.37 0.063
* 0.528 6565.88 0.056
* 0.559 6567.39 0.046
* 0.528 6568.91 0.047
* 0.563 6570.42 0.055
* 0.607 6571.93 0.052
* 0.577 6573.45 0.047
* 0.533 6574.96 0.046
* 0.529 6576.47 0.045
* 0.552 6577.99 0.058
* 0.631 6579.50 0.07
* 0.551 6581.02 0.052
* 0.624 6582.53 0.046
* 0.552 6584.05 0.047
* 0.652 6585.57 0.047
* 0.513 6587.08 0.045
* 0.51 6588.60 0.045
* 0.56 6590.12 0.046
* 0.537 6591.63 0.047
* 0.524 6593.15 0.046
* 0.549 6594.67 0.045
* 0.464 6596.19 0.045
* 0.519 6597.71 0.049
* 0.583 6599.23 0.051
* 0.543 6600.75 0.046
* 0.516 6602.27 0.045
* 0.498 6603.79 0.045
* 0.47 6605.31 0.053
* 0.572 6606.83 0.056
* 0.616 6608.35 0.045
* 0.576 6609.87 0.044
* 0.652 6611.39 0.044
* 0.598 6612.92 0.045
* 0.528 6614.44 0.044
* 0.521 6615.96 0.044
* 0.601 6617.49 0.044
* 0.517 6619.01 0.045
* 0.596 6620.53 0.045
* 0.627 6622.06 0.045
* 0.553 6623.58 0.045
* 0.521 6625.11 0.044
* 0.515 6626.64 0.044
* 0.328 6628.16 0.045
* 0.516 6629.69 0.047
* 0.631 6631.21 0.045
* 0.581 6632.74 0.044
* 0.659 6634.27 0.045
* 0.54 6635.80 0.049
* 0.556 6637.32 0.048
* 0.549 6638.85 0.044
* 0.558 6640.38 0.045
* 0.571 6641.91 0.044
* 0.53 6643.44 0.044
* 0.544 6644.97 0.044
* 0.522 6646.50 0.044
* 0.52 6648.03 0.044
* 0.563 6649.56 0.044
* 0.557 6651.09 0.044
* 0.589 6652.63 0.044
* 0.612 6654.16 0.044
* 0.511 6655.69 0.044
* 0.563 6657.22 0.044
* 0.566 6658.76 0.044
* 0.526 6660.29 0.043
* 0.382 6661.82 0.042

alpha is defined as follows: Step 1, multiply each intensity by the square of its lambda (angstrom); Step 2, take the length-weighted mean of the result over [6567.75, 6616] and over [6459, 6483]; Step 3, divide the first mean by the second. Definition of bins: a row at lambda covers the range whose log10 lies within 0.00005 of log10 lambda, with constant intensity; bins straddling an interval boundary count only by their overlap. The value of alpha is 1.00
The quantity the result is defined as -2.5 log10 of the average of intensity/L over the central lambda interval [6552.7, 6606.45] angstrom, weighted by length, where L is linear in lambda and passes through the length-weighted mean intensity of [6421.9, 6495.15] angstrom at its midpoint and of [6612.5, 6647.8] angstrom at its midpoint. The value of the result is 0.01 mag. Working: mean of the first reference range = 0.578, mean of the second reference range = 0.55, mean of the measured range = 0.554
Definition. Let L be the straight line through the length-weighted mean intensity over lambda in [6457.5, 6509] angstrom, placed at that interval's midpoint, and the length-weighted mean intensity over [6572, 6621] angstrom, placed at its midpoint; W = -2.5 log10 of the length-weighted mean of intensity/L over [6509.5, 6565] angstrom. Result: -0.05 mag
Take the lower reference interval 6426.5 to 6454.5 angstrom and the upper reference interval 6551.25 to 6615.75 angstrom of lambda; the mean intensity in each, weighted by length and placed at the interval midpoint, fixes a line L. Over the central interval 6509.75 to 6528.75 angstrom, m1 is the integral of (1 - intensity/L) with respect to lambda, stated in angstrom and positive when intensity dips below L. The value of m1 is -1.2 angstrom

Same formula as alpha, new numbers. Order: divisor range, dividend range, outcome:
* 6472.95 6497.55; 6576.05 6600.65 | 1.01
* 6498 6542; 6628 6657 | 0.97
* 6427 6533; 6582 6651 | 0.99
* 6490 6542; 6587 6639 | 0.97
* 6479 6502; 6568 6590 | 1.04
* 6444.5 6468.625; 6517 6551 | 1.04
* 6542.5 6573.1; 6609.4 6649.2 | 0.97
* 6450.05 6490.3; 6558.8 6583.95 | 1.03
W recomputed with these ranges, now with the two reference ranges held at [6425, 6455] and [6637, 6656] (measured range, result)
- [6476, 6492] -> 0.02 mag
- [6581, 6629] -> 0.03 mag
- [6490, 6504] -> 0.03 mag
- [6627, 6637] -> 0.03 mag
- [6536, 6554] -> -0.05 mag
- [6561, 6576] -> 0.00 mag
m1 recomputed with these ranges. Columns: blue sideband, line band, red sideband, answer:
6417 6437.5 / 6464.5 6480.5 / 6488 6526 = -0.1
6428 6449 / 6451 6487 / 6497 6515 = 1.0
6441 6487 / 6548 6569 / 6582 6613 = -0.4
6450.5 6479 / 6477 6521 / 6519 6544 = 0.7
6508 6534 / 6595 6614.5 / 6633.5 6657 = 0.7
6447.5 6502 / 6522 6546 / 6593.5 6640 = -1.6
